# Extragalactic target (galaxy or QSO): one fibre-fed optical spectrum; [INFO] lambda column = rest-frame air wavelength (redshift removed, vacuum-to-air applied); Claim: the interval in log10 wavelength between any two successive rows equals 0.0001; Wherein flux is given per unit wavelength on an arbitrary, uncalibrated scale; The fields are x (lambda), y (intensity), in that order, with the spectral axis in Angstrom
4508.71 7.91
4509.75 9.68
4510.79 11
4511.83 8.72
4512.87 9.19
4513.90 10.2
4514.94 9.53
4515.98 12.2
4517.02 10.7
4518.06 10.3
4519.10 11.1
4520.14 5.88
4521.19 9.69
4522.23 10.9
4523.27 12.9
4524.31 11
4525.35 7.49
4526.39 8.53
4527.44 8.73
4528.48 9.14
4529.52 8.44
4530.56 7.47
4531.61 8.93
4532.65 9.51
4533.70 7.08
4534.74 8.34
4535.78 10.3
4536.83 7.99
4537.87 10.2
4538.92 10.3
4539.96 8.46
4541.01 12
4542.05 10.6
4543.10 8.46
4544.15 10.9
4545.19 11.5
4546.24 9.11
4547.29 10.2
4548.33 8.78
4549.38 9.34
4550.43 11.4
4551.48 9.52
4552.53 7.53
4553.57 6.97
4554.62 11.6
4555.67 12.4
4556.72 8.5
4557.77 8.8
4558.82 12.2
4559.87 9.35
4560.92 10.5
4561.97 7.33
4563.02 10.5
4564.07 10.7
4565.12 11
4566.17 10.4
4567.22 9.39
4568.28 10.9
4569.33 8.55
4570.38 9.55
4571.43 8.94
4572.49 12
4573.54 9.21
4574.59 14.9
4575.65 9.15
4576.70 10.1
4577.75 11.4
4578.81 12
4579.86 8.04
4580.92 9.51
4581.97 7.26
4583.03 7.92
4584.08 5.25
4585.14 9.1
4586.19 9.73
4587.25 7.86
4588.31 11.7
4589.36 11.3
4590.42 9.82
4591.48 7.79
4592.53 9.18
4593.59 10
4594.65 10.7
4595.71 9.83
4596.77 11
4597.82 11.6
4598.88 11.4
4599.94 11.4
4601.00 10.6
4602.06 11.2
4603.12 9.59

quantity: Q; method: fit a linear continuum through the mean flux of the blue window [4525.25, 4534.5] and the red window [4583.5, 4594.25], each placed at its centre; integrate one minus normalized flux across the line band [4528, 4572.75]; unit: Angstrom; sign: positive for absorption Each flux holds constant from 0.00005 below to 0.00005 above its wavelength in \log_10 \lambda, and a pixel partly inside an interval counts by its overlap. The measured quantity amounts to -4.9 Angstrom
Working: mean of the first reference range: 8.41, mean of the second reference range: 9.19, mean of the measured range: 9.64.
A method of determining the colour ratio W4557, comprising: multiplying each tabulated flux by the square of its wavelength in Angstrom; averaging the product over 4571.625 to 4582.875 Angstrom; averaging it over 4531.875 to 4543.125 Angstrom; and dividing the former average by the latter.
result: 1.1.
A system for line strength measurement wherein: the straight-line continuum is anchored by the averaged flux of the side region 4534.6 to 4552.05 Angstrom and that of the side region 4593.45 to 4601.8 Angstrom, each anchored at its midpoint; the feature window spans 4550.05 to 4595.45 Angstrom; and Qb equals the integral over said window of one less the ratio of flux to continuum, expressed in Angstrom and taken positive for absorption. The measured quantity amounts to 2.80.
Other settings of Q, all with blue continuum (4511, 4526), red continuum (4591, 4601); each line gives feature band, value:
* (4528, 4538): 1.4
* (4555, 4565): 0.1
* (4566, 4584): 0.8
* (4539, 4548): 0.0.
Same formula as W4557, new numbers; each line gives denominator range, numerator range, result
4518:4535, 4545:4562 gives 1.08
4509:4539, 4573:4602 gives 1.08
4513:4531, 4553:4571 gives 1.04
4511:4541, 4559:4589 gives 1.05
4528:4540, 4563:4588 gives 1.12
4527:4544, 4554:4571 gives 1.11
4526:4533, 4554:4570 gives 1.18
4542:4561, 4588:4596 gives 1.03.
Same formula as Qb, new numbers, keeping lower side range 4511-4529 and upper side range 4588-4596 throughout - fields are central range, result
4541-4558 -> 0.1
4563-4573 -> -0.2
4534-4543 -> 0.2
